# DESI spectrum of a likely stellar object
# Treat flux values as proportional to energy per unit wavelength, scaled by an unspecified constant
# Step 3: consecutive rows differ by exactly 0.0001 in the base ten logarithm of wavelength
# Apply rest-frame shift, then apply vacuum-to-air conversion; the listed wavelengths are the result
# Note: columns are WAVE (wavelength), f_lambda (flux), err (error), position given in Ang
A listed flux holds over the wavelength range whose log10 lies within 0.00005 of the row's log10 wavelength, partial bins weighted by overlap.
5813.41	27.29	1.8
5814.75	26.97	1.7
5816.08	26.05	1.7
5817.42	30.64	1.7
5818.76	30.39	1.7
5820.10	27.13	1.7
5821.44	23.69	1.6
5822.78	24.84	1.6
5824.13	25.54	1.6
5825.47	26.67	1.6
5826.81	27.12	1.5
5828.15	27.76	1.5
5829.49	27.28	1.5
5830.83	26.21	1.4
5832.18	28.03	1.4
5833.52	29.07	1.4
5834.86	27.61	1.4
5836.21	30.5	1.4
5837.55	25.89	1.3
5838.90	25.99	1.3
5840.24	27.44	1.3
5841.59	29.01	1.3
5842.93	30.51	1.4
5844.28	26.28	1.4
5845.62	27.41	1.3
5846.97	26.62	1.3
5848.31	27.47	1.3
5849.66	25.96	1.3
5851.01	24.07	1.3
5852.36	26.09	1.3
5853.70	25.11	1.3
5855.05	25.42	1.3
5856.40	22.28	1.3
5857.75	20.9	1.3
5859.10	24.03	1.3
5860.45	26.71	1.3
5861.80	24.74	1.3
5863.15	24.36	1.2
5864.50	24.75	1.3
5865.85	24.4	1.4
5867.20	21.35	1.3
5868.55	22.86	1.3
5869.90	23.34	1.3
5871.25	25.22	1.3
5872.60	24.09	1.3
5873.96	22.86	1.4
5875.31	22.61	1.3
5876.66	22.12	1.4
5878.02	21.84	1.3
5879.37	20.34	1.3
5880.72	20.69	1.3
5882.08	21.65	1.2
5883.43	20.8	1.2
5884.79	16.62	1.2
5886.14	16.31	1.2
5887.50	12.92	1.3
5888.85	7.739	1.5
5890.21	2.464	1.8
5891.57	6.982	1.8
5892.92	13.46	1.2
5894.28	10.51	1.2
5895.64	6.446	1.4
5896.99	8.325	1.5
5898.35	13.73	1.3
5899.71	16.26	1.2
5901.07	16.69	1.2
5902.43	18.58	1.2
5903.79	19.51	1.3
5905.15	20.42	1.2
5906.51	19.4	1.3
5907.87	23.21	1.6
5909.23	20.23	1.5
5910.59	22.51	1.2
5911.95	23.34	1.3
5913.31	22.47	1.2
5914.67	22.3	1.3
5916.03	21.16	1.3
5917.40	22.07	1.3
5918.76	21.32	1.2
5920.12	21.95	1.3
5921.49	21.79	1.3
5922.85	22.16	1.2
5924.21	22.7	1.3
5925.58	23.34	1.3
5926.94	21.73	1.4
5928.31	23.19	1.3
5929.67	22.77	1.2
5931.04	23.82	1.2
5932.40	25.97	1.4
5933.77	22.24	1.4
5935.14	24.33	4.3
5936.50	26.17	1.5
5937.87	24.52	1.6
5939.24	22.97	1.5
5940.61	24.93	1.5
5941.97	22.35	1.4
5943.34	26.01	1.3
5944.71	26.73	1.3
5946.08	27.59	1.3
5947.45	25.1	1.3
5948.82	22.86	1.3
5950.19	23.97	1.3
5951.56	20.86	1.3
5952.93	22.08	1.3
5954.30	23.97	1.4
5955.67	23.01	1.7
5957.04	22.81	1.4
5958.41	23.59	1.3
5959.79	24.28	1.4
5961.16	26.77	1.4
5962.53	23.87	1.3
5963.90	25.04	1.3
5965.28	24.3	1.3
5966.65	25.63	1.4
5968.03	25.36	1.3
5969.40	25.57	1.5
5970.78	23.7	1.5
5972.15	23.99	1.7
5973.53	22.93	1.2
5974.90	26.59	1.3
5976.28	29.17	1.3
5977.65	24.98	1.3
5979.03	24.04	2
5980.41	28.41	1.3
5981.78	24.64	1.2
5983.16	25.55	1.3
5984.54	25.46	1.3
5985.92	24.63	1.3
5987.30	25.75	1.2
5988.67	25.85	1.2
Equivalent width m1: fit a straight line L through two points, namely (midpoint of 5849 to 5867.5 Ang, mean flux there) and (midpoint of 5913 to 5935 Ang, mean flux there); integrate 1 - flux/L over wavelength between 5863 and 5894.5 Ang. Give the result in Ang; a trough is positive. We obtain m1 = 6.7 Ang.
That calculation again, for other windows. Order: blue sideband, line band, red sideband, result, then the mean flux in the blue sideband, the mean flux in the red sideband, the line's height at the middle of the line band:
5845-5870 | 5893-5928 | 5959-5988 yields 8.0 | 24.6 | 25.3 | 24.9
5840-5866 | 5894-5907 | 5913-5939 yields 4.8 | 25.7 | 23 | 23.9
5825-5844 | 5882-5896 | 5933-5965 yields 7.5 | 27.8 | 24.2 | 26.1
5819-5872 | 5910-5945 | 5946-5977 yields 2.3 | 25.9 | 24.4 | 24.9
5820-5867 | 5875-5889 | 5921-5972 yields 3.6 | 26.1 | 24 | 25.3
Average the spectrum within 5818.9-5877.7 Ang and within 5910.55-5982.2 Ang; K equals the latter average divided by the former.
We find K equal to 0.9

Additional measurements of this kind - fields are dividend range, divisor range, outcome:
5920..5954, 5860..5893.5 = 1.21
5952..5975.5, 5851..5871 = 1.01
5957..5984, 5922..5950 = 1.04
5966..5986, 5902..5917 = 1.19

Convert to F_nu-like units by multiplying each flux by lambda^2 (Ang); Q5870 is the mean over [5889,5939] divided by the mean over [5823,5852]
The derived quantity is 0.73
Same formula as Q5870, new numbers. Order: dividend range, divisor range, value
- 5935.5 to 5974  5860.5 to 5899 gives 1.38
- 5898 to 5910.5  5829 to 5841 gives 0.71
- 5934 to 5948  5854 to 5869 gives 1.08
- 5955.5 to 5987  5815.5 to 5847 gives 0.96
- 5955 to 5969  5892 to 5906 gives 1.75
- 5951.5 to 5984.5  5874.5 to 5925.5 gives 1.40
